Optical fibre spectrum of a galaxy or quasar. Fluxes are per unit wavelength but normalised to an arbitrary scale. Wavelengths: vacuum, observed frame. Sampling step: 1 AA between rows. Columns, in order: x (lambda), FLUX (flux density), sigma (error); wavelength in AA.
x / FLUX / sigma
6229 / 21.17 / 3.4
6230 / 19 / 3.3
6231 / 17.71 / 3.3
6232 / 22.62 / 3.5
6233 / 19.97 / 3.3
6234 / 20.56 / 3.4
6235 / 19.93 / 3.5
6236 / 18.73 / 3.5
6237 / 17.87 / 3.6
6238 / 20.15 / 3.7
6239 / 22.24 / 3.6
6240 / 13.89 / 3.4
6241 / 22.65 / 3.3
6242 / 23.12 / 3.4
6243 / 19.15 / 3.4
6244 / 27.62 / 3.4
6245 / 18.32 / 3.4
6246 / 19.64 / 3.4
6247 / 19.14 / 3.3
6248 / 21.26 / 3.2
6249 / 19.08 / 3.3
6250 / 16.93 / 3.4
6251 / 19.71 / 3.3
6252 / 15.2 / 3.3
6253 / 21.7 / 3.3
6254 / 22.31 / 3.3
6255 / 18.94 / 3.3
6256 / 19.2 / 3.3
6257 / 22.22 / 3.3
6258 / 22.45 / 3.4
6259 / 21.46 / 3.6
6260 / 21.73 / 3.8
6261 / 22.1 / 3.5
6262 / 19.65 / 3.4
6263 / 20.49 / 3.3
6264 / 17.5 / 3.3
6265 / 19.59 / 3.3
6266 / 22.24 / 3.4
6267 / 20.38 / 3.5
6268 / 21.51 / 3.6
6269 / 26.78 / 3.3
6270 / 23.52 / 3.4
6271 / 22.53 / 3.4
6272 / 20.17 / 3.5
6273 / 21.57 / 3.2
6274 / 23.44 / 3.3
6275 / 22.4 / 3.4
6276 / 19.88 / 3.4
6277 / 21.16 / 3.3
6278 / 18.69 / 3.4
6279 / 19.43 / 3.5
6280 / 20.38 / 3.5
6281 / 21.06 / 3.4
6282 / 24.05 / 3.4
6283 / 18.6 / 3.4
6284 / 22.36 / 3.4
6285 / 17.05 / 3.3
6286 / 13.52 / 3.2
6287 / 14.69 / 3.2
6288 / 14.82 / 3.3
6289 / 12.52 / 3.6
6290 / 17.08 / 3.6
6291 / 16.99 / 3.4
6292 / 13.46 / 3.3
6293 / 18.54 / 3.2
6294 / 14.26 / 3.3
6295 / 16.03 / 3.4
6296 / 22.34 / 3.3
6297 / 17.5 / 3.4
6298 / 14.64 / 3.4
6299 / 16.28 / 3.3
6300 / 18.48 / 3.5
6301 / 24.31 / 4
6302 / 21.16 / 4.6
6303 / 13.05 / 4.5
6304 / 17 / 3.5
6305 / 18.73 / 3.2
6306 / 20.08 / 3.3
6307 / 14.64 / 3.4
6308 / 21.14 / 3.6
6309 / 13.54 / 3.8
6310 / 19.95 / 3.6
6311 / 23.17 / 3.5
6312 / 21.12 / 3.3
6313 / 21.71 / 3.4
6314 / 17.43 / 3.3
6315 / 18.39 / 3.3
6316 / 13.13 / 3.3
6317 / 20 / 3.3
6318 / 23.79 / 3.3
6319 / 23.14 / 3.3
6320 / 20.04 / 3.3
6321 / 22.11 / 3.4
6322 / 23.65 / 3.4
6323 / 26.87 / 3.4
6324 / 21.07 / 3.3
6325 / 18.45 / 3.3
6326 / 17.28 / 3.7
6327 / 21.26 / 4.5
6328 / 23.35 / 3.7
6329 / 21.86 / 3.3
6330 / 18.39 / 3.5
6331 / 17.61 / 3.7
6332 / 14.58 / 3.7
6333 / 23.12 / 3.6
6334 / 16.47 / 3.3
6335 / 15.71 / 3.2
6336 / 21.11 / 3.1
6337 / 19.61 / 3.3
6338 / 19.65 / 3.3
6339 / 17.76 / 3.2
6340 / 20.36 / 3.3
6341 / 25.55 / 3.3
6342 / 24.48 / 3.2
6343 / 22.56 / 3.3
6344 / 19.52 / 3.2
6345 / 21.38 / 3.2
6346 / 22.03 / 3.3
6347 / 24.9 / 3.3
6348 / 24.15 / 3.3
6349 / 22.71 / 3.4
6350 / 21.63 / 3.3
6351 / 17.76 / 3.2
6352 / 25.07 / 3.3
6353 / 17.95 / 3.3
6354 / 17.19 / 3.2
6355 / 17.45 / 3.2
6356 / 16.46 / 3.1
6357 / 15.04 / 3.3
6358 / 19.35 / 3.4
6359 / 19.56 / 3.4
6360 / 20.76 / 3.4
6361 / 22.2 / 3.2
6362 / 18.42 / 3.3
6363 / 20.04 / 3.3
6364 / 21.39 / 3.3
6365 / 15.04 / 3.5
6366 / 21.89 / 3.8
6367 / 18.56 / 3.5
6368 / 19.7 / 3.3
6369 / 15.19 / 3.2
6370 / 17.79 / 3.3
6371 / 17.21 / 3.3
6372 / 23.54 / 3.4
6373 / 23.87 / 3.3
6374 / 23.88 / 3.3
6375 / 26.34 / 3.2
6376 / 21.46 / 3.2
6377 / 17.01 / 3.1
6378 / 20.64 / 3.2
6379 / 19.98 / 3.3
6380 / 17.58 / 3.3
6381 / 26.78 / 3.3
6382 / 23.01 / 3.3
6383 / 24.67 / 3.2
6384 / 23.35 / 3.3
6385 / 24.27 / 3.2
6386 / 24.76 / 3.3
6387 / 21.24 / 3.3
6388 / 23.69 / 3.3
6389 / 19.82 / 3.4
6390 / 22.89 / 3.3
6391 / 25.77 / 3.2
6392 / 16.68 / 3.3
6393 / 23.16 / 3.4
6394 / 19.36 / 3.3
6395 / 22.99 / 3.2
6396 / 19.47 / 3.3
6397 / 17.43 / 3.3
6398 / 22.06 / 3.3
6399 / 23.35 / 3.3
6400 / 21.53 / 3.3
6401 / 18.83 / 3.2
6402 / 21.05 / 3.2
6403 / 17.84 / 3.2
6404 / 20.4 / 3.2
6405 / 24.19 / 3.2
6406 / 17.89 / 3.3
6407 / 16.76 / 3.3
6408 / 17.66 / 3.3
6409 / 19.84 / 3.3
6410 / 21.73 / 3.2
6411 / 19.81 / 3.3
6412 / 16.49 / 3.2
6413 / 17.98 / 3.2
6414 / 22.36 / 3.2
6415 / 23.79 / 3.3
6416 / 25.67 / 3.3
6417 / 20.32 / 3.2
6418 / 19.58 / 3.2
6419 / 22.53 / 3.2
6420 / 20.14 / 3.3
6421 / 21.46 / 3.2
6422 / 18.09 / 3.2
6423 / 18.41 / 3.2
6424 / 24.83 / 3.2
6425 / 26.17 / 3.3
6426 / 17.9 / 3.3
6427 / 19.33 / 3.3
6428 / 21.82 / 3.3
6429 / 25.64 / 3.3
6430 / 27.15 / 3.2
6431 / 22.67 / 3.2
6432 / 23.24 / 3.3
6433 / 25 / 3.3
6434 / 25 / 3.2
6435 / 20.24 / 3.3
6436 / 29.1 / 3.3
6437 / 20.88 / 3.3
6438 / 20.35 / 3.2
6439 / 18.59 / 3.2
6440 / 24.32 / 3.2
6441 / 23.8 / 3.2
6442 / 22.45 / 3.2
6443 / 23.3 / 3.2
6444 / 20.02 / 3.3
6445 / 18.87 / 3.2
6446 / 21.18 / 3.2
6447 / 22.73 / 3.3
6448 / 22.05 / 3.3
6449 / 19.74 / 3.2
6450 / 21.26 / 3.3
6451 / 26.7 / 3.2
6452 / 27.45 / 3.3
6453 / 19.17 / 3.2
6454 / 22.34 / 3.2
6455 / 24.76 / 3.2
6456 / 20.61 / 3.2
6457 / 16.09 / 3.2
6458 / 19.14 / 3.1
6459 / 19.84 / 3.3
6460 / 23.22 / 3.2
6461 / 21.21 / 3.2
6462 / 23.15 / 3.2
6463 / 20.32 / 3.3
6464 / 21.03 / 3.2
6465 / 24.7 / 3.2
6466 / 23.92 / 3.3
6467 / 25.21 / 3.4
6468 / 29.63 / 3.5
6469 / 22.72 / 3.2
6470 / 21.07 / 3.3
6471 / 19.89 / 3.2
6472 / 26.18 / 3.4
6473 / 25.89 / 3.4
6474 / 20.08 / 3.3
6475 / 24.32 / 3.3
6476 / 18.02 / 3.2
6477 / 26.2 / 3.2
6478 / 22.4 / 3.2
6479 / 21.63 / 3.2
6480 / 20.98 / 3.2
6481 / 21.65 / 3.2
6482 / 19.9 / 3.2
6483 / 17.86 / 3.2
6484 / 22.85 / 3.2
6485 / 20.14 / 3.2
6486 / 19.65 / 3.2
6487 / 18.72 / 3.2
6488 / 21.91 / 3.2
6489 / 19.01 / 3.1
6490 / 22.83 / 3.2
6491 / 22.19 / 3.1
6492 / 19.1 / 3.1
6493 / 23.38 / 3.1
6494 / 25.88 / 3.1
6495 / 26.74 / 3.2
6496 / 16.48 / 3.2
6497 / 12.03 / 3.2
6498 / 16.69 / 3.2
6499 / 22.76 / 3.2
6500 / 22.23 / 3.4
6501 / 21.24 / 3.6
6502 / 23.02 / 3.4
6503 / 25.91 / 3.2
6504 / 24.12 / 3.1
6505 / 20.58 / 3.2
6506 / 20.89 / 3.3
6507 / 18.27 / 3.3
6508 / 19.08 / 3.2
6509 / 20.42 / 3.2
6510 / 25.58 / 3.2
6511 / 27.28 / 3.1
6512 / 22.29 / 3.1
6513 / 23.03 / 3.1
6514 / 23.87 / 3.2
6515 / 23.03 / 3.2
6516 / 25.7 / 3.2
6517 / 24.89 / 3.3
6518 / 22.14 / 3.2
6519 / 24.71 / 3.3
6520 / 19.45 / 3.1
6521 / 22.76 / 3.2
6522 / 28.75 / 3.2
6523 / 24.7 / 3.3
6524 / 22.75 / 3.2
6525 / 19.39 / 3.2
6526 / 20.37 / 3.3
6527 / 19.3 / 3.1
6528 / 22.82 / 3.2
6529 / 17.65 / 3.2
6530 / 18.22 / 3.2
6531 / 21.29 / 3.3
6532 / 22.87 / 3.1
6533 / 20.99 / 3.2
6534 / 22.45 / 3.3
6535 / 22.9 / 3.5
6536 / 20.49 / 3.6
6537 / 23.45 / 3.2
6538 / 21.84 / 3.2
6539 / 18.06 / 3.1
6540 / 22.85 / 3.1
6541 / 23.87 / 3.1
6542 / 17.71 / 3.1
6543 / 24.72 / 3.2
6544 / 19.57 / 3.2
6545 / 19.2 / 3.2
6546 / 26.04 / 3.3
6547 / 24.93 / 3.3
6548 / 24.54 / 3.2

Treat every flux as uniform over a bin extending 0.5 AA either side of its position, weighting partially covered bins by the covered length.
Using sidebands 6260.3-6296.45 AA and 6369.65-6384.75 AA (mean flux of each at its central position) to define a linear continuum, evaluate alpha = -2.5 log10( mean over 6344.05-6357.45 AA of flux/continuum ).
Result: 0.05 mag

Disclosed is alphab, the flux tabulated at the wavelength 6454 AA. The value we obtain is 22.34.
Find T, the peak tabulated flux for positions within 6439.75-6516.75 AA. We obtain 29.63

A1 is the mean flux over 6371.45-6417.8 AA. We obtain 21.4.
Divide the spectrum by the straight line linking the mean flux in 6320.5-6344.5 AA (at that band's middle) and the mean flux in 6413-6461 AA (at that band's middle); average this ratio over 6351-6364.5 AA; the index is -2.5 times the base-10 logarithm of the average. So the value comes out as 0.09 mag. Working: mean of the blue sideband 20.5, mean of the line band 19.2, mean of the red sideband 22.1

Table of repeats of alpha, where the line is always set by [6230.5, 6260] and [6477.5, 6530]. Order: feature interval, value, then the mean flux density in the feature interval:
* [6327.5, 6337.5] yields 0.08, 19.2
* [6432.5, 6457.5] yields -0.04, 22.2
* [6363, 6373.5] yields 0.08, 19.4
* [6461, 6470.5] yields -0.09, 23.4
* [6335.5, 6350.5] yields -0.06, 21.8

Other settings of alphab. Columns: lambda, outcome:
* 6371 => 17.21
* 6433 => 25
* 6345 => 21.38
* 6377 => 17.01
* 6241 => 22.65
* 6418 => 19.58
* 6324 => 21.07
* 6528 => 22.82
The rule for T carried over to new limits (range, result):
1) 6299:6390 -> 26.87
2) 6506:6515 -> 27.28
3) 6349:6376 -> 26.34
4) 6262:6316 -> 26.78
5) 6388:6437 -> 29.1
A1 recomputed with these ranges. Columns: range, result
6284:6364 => 19.3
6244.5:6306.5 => 19.4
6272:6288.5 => 19.6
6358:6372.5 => 19.4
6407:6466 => 21.8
